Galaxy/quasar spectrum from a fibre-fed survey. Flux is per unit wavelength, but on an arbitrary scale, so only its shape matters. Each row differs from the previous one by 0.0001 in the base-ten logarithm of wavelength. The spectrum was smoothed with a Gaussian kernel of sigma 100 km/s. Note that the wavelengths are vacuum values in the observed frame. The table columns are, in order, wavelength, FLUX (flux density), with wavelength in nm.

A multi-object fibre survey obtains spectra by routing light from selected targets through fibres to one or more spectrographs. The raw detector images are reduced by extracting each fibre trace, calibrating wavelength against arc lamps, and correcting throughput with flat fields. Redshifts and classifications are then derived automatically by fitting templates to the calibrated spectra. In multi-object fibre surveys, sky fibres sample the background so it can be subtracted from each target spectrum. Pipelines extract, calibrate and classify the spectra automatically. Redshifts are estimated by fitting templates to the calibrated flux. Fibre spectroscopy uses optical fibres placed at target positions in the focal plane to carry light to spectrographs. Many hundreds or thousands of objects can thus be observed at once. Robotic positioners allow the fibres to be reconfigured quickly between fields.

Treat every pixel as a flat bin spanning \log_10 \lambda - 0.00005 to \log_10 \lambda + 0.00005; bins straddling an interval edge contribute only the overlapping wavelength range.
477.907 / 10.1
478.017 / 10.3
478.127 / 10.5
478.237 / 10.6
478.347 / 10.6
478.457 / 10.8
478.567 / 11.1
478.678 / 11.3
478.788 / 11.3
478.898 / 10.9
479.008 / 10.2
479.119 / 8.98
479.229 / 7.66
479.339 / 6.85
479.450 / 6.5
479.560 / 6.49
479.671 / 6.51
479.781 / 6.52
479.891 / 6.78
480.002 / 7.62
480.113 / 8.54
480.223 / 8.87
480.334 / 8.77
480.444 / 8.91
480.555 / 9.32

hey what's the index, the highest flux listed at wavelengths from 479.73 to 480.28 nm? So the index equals 8.87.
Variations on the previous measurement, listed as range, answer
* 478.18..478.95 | 11.3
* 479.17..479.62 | 7.66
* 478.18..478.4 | 10.6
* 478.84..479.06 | 10.9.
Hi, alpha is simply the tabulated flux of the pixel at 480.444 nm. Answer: 8.91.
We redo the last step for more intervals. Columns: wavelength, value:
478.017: 10.3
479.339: 6.85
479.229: 7.66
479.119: 8.98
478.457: 10.8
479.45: 6.5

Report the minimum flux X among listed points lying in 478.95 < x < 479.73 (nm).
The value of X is 6.49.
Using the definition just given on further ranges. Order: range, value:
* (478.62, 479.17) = 8.98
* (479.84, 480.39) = 6.78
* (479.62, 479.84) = 6.51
